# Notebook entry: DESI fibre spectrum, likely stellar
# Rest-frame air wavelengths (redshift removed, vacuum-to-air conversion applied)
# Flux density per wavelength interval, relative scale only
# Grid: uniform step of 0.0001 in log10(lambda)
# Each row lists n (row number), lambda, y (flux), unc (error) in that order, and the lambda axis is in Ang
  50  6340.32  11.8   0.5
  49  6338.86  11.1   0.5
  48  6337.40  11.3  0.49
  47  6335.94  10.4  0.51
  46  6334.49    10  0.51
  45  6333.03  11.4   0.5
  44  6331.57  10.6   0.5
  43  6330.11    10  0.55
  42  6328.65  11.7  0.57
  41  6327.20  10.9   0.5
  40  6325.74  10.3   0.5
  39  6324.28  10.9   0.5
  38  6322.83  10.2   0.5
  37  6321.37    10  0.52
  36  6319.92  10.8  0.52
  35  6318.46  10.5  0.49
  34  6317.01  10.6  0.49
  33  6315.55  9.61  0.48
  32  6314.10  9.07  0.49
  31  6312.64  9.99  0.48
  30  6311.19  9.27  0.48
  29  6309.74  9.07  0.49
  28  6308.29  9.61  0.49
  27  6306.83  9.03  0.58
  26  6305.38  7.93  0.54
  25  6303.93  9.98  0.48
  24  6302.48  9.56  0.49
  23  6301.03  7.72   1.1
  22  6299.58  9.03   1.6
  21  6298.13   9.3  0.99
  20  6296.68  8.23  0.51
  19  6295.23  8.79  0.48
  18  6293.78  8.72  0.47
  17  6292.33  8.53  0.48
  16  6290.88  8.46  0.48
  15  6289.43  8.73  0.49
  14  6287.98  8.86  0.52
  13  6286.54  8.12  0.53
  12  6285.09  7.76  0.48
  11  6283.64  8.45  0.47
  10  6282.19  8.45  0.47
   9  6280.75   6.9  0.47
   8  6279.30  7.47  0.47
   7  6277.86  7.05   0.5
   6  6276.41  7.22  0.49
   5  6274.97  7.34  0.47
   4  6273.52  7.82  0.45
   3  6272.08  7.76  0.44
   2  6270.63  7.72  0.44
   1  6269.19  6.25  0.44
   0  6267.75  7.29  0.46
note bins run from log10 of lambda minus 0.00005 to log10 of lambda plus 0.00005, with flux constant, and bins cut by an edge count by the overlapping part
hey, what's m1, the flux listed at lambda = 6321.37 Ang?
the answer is 10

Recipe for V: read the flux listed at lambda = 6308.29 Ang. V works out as 9.61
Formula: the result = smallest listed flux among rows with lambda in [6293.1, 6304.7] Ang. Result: 7.72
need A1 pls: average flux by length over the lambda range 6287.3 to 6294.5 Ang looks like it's 8.65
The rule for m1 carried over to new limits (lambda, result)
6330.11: 10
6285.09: 7.76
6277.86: 7.05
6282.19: 8.45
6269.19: 6.25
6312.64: 9.99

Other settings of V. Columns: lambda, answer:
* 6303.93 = 9.98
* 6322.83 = 10.2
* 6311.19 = 9.27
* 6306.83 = 9.03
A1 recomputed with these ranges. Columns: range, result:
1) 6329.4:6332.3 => 10.3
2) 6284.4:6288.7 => 8.26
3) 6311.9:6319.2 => 9.95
